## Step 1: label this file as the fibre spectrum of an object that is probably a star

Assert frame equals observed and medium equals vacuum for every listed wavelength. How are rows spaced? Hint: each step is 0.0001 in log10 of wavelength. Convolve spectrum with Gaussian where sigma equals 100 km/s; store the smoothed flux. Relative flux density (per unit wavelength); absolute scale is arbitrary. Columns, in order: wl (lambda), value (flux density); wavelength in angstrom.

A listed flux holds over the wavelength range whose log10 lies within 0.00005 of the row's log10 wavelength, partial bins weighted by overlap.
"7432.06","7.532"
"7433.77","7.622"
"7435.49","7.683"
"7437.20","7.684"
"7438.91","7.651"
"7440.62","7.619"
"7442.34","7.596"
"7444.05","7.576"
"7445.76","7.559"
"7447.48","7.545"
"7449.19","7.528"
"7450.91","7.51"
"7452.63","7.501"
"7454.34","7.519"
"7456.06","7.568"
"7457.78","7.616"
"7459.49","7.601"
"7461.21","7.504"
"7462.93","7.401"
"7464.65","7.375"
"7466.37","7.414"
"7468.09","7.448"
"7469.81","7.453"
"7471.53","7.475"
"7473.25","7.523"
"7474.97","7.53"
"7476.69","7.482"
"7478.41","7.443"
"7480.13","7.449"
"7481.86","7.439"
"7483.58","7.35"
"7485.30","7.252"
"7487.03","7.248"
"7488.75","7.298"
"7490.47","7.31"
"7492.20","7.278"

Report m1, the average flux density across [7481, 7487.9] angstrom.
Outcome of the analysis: 7.33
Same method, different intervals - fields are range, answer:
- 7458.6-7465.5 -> 7.47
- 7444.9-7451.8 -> 7.53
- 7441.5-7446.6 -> 7.59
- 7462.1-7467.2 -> 7.39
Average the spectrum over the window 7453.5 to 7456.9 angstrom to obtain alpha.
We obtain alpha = 7.54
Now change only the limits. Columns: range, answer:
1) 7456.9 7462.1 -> 7.57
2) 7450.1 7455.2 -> 7.51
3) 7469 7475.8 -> 7.5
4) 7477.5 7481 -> 7.44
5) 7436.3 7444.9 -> 7.63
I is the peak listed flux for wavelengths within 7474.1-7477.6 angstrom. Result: 7.53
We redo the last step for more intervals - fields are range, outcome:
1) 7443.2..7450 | 7.576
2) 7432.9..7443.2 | 7.684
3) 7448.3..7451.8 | 7.528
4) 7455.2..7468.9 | 7.616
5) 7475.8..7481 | 7.482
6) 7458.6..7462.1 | 7.601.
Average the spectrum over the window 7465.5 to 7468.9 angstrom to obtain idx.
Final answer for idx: 7.43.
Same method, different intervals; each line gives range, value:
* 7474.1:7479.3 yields 7.49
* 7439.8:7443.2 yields 7.6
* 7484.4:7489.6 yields 7.27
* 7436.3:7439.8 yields 7.68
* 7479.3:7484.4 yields 7.41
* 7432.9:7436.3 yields 7.64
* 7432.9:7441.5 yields 7.65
